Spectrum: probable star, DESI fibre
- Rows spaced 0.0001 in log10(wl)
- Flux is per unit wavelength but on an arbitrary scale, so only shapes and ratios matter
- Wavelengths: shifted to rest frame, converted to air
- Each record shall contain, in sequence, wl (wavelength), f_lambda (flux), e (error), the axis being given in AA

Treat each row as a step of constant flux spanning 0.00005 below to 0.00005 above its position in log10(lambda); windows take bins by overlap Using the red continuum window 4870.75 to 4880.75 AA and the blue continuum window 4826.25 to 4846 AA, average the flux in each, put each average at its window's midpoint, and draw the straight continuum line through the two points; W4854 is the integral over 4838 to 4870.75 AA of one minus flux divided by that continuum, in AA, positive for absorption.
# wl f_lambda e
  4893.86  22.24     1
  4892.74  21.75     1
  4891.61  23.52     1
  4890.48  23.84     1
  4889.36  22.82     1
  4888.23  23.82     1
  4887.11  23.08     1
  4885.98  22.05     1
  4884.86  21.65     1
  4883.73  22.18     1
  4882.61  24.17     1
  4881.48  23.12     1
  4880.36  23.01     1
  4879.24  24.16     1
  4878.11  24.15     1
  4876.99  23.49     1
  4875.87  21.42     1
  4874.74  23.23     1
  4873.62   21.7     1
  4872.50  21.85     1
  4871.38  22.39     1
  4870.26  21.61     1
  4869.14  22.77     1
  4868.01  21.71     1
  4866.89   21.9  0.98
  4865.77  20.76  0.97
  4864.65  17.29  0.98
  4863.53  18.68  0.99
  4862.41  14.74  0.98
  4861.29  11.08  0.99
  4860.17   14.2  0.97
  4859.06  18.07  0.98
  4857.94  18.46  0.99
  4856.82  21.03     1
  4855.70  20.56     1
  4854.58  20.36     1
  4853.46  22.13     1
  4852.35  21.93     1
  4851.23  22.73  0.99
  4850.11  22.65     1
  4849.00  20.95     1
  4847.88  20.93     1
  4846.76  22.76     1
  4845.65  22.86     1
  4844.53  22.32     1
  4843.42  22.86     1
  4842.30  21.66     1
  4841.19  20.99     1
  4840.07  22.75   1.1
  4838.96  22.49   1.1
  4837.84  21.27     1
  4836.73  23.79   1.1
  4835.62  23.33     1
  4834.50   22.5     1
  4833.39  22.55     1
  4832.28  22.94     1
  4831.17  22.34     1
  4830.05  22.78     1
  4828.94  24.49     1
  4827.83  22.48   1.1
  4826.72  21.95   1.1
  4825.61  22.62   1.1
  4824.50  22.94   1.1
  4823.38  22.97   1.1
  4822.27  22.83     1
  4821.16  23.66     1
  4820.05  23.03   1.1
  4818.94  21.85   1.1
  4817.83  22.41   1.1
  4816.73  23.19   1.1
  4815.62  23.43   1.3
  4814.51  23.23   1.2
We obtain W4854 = 3.2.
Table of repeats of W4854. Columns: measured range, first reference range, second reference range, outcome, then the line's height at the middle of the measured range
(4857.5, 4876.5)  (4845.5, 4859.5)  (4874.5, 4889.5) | 2.21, 22.1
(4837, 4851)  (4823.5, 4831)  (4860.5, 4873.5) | -0.44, 21.4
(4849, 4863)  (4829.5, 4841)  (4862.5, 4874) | 1.59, 21.5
